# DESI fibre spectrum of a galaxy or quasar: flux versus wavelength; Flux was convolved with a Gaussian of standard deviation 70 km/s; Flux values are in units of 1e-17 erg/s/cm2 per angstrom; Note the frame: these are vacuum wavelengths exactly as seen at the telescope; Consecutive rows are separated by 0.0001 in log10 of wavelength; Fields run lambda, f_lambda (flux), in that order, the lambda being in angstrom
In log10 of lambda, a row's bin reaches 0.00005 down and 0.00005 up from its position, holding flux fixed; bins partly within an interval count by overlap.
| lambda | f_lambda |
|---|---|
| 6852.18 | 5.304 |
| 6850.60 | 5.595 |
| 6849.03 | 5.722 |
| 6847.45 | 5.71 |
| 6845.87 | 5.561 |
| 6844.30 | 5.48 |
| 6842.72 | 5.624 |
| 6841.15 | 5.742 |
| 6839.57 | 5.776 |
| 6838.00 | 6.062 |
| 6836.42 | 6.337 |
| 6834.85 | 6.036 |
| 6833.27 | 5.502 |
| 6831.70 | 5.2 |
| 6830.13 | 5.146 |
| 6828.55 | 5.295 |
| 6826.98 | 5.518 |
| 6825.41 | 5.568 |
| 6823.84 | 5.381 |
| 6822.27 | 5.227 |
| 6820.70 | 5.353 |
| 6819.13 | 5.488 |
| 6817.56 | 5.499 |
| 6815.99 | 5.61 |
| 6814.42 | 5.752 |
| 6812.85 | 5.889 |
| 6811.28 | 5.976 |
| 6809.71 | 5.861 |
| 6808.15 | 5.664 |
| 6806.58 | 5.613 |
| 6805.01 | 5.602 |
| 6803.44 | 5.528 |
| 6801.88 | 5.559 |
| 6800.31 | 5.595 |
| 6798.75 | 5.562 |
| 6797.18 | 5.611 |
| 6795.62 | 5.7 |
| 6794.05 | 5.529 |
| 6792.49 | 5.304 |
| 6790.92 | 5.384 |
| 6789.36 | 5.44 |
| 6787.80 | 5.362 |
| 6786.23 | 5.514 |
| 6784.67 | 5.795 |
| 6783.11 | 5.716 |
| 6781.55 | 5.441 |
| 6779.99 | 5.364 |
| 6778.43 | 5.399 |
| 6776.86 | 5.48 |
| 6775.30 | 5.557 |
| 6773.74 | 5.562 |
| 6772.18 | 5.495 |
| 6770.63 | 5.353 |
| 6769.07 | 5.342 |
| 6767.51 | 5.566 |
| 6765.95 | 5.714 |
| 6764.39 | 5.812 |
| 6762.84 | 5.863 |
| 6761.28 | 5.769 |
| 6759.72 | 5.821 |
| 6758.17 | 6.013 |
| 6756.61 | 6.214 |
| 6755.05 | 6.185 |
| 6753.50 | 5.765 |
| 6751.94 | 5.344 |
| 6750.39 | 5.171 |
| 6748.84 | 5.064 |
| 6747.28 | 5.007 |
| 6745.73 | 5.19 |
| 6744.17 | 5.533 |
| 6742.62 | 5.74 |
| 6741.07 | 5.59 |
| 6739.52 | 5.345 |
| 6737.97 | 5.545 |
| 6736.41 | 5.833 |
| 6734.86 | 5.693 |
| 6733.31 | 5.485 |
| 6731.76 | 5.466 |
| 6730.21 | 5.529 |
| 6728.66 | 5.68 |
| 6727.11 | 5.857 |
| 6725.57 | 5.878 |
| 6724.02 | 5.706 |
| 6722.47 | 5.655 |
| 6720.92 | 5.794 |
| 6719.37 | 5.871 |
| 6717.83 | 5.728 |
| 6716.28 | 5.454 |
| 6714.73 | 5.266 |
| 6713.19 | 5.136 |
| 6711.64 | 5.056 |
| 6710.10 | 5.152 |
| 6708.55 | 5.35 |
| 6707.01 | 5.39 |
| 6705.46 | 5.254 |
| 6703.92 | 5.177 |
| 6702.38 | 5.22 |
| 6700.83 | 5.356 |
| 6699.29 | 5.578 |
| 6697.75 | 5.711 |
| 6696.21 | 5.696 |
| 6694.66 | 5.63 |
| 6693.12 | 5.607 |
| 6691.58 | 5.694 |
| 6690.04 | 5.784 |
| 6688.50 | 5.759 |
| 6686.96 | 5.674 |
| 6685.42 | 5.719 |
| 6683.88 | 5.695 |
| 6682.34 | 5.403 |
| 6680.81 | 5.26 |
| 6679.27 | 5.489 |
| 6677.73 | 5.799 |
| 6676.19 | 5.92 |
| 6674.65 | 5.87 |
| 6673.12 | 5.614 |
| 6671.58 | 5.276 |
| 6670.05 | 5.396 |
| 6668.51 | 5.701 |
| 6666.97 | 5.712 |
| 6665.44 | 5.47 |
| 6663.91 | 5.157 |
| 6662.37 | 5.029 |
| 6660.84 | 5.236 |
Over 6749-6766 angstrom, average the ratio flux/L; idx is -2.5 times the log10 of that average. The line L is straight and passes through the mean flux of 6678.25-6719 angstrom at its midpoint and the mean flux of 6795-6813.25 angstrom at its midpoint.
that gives -0.03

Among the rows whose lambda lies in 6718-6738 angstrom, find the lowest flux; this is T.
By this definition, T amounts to 5.466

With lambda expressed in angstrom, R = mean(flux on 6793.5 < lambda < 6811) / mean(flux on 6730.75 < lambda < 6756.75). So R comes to 1.02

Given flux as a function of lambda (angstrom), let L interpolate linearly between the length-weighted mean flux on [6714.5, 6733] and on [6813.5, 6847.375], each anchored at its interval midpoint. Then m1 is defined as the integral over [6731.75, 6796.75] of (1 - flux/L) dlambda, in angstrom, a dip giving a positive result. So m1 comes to 0.8 angstrom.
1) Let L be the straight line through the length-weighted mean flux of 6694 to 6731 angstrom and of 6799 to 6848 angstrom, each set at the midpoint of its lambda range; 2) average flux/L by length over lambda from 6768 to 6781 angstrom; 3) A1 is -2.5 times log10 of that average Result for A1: 0.02 mag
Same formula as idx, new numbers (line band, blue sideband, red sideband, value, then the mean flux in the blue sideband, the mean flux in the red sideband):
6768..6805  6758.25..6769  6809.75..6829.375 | 0.031 mag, 5.75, 5.56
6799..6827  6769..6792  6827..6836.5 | -0.017 mag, 5.48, 5.52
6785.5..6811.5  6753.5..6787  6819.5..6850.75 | 0.013 mag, 5.67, 5.59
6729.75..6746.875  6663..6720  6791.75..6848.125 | 0.004 mag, 5.51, 5.61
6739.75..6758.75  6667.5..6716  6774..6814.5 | -0.002 mag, 5.5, 5.58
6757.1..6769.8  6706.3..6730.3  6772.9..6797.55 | -0.045 mag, 5.53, 5.51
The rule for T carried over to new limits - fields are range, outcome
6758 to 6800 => 5.304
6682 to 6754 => 5.007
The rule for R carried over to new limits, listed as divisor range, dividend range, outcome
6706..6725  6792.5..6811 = 1.03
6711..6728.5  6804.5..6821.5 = 1.01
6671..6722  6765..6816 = 1.01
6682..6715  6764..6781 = 1.01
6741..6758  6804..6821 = 1.02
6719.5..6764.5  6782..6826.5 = 0.99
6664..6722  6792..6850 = 1.02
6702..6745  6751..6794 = 1.02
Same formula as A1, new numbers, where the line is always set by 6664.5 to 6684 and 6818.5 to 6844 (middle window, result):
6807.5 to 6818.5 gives -0.03 mag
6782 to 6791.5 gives 0.01 mag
